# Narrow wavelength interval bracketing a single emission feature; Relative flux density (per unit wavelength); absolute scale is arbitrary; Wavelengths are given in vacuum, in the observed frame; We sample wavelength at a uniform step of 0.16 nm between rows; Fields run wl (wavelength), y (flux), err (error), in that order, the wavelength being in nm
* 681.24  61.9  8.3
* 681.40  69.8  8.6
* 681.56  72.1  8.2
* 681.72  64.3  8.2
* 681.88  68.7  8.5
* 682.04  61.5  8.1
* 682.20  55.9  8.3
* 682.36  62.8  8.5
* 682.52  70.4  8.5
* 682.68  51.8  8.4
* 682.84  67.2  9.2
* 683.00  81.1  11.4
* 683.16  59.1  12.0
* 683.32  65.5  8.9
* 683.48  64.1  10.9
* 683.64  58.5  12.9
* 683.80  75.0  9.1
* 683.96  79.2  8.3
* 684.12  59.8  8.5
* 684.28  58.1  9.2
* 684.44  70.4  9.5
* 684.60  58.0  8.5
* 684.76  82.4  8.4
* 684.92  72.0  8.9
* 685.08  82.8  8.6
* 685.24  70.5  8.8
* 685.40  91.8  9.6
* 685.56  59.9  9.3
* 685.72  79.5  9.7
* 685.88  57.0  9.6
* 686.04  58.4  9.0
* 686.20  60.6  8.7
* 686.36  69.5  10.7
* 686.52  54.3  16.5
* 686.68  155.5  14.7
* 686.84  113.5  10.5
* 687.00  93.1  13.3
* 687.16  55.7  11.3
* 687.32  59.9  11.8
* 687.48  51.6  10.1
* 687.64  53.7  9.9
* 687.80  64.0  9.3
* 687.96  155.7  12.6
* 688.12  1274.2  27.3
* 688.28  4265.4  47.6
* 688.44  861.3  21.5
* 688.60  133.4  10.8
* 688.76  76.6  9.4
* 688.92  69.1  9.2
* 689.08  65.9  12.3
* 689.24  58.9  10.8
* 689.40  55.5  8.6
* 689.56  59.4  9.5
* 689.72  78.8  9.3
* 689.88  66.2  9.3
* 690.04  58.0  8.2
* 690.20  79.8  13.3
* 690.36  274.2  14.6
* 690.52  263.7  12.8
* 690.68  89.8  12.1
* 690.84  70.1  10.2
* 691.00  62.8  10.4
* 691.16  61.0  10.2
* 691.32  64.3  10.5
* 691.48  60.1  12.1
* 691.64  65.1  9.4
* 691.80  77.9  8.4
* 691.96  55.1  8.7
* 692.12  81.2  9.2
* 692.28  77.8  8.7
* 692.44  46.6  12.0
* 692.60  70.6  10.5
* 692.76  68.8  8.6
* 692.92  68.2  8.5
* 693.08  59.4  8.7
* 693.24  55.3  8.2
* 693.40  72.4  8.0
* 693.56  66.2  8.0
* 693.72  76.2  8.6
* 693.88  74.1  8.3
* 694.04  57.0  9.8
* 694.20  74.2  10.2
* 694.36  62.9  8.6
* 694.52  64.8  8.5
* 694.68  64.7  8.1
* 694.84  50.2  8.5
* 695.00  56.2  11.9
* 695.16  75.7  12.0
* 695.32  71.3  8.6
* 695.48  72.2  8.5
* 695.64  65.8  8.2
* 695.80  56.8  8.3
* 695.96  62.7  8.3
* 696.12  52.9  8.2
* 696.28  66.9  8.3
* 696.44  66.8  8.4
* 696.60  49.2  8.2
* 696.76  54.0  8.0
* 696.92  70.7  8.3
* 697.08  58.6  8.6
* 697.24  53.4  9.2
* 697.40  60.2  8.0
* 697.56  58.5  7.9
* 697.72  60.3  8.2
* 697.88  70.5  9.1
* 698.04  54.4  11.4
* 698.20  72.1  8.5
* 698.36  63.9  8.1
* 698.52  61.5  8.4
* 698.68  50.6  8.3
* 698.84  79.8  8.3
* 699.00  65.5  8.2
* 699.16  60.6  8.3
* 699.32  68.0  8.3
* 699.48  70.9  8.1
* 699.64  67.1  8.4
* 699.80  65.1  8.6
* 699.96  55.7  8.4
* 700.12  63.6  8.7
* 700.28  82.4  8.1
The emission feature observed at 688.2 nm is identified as H-alpha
